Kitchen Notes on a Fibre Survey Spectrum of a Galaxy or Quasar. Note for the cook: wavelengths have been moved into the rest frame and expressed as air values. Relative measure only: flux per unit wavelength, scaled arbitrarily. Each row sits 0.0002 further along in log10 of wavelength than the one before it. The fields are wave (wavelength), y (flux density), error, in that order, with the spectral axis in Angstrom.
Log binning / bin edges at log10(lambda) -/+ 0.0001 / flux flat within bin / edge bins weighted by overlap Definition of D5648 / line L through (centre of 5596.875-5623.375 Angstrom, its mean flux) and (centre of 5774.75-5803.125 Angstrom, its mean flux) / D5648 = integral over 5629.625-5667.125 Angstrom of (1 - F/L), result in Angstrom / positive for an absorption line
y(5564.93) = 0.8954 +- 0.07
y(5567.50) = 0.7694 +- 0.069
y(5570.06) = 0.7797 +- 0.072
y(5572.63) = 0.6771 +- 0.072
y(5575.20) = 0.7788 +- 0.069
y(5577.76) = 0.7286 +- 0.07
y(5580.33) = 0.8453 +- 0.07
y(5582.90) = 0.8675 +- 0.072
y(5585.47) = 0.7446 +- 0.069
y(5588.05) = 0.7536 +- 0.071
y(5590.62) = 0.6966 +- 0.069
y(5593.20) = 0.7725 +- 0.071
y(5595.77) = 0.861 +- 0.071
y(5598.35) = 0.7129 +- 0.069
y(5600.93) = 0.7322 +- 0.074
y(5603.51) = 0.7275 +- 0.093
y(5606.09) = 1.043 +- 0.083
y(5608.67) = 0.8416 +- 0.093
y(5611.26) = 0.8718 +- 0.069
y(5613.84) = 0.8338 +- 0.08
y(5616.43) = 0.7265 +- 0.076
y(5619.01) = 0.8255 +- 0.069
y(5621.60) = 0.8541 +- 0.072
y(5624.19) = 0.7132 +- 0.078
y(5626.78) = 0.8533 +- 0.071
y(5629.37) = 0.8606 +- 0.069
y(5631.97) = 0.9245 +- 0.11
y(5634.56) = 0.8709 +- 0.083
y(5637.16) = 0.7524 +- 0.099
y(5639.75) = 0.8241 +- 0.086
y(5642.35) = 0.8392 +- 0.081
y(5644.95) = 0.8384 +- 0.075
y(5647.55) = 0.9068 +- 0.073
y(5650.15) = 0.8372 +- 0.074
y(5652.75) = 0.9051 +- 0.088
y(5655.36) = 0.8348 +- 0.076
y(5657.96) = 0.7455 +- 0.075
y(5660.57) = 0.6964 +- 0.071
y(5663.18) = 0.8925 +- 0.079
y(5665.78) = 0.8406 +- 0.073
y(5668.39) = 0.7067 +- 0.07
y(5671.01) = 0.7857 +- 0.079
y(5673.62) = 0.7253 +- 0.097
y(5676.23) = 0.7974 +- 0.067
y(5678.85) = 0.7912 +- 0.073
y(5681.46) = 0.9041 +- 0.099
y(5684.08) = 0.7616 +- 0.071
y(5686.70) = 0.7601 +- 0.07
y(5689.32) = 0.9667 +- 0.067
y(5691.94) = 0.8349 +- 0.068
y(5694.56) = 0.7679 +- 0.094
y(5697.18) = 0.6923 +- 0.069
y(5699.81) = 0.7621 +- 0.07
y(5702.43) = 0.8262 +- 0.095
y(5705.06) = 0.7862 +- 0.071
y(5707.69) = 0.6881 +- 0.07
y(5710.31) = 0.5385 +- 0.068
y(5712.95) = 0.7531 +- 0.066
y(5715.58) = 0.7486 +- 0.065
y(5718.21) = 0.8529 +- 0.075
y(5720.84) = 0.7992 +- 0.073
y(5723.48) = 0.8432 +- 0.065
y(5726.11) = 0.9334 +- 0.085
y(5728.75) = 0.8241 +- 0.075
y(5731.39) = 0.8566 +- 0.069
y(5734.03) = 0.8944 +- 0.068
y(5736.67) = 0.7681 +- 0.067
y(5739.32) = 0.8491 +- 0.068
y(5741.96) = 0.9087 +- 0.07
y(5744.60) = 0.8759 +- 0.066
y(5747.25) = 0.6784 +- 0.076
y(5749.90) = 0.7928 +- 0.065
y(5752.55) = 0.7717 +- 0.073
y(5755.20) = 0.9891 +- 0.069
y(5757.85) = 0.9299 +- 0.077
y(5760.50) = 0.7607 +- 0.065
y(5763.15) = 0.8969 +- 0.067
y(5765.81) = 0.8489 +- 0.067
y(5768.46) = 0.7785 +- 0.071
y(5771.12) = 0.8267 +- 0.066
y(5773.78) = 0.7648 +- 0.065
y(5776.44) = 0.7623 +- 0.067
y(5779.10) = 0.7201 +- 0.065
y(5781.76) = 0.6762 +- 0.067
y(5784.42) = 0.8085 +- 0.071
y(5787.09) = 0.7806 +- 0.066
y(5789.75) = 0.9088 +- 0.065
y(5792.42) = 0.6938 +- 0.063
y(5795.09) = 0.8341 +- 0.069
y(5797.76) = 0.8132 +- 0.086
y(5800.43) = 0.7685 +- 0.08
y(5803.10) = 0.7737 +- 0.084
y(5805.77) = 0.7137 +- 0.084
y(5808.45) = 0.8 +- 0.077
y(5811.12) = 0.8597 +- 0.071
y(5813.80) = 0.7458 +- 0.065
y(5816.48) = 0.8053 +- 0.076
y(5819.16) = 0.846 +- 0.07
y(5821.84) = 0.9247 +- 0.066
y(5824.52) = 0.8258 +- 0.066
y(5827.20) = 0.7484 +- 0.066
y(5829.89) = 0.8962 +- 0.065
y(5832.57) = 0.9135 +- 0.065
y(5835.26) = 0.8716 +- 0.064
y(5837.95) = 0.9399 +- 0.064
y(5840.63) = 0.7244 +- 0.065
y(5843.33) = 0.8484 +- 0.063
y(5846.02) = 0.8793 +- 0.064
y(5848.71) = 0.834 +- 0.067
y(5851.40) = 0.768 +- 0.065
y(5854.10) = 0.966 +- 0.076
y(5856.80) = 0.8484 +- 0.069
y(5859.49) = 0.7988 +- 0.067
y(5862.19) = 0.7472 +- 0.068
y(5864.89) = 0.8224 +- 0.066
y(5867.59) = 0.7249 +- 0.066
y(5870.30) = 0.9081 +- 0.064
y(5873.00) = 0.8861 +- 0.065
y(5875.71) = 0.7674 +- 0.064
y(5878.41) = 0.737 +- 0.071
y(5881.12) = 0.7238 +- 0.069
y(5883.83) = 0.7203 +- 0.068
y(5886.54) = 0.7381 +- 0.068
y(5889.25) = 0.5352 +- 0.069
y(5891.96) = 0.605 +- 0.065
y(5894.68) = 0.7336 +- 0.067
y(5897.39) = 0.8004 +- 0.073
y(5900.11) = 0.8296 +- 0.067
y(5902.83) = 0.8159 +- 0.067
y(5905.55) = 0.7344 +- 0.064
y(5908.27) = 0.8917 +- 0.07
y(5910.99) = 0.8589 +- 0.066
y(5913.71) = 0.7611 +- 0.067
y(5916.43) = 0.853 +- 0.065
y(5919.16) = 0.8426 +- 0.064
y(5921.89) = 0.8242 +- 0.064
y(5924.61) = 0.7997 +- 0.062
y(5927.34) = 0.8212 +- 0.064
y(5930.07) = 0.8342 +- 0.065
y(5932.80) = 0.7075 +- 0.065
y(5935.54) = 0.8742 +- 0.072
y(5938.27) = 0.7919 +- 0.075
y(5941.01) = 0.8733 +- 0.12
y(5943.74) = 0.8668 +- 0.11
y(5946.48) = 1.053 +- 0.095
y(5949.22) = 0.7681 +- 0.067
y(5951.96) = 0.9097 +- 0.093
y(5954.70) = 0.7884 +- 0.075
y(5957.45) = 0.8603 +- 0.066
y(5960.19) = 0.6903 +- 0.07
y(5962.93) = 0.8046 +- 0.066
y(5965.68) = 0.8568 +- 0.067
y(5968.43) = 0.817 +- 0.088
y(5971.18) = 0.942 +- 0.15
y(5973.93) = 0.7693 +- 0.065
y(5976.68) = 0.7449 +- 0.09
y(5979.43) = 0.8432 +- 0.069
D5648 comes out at -1.4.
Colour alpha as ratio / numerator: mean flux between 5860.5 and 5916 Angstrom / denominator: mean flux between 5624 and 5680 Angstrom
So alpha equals 0.94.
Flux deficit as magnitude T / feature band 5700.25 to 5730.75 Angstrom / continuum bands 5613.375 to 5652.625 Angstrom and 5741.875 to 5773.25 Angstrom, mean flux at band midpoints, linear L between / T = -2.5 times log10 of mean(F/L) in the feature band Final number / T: 0.07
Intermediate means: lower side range 0.833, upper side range 0.834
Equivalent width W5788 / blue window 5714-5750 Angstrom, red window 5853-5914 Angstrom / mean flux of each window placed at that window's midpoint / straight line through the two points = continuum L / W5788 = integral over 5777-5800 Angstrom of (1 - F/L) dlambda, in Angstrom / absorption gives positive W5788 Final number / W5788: 1.0 Angstrom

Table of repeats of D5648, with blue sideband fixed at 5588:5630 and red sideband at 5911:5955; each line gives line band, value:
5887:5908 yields 2.58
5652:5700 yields 0.83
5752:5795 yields 0.68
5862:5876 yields 0.23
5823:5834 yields -0.27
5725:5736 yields -0.70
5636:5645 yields -0.03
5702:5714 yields 1.55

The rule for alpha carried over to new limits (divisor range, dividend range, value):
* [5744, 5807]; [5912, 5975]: 1.04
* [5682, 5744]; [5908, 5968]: 1.04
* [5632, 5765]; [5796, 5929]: 0.99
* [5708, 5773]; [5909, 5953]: 1.03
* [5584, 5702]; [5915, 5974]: 1.03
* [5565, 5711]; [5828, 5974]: 1.02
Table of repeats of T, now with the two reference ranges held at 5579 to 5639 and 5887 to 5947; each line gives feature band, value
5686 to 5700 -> 0.010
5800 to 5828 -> 0.002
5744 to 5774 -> -0.027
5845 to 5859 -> -0.068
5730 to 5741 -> -0.048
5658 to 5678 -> 0.047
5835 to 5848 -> -0.062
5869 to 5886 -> 0.020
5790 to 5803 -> 0.024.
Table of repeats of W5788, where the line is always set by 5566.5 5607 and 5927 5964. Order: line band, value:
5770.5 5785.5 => 0.95 Angstrom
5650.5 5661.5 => -0.19 Angstrom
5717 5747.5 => -1.74 Angstrom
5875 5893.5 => 3.05 Angstrom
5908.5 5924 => -0.06 Angstrom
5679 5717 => 1.12 Angstrom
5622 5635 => -0.97 Angstrom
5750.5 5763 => -0.90 Angstrom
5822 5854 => -1.28 Angstrom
